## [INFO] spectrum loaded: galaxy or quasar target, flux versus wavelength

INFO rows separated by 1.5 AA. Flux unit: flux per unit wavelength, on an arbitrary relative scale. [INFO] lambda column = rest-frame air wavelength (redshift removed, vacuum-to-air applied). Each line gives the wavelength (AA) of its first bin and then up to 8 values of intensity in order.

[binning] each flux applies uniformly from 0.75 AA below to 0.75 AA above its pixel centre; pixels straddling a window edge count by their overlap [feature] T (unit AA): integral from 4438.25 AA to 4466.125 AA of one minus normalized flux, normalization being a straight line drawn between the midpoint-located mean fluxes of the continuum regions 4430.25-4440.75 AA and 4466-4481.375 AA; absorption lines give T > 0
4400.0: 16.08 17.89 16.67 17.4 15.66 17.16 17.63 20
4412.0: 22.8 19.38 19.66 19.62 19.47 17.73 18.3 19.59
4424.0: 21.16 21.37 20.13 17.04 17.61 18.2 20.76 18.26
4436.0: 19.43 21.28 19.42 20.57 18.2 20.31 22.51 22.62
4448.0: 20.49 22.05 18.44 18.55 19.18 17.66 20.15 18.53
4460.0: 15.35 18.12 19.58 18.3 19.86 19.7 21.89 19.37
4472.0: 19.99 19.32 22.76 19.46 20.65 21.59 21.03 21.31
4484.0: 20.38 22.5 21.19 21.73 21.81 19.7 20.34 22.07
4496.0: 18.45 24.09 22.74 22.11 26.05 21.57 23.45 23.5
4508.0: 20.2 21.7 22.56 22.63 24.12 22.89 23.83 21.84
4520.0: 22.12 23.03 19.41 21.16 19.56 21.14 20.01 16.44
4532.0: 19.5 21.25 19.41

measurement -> 0.7 AA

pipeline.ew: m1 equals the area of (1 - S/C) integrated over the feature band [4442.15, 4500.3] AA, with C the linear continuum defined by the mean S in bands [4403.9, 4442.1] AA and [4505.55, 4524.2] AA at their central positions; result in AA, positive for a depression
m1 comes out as 1.29 AA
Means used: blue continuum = 19.2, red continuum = 22.3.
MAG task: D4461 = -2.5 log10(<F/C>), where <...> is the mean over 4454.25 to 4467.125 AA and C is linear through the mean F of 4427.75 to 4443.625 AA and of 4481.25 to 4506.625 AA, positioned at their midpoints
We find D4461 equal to 0.10 mag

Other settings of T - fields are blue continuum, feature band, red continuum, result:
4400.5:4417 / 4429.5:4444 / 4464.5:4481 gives -0.1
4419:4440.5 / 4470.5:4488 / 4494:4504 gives 0.6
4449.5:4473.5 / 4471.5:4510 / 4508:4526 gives -1.6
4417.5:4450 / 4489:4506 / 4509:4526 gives -0.3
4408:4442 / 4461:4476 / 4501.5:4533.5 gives 0.4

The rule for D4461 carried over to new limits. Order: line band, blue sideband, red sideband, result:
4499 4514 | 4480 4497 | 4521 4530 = -0.097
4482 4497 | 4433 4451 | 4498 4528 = 0.034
